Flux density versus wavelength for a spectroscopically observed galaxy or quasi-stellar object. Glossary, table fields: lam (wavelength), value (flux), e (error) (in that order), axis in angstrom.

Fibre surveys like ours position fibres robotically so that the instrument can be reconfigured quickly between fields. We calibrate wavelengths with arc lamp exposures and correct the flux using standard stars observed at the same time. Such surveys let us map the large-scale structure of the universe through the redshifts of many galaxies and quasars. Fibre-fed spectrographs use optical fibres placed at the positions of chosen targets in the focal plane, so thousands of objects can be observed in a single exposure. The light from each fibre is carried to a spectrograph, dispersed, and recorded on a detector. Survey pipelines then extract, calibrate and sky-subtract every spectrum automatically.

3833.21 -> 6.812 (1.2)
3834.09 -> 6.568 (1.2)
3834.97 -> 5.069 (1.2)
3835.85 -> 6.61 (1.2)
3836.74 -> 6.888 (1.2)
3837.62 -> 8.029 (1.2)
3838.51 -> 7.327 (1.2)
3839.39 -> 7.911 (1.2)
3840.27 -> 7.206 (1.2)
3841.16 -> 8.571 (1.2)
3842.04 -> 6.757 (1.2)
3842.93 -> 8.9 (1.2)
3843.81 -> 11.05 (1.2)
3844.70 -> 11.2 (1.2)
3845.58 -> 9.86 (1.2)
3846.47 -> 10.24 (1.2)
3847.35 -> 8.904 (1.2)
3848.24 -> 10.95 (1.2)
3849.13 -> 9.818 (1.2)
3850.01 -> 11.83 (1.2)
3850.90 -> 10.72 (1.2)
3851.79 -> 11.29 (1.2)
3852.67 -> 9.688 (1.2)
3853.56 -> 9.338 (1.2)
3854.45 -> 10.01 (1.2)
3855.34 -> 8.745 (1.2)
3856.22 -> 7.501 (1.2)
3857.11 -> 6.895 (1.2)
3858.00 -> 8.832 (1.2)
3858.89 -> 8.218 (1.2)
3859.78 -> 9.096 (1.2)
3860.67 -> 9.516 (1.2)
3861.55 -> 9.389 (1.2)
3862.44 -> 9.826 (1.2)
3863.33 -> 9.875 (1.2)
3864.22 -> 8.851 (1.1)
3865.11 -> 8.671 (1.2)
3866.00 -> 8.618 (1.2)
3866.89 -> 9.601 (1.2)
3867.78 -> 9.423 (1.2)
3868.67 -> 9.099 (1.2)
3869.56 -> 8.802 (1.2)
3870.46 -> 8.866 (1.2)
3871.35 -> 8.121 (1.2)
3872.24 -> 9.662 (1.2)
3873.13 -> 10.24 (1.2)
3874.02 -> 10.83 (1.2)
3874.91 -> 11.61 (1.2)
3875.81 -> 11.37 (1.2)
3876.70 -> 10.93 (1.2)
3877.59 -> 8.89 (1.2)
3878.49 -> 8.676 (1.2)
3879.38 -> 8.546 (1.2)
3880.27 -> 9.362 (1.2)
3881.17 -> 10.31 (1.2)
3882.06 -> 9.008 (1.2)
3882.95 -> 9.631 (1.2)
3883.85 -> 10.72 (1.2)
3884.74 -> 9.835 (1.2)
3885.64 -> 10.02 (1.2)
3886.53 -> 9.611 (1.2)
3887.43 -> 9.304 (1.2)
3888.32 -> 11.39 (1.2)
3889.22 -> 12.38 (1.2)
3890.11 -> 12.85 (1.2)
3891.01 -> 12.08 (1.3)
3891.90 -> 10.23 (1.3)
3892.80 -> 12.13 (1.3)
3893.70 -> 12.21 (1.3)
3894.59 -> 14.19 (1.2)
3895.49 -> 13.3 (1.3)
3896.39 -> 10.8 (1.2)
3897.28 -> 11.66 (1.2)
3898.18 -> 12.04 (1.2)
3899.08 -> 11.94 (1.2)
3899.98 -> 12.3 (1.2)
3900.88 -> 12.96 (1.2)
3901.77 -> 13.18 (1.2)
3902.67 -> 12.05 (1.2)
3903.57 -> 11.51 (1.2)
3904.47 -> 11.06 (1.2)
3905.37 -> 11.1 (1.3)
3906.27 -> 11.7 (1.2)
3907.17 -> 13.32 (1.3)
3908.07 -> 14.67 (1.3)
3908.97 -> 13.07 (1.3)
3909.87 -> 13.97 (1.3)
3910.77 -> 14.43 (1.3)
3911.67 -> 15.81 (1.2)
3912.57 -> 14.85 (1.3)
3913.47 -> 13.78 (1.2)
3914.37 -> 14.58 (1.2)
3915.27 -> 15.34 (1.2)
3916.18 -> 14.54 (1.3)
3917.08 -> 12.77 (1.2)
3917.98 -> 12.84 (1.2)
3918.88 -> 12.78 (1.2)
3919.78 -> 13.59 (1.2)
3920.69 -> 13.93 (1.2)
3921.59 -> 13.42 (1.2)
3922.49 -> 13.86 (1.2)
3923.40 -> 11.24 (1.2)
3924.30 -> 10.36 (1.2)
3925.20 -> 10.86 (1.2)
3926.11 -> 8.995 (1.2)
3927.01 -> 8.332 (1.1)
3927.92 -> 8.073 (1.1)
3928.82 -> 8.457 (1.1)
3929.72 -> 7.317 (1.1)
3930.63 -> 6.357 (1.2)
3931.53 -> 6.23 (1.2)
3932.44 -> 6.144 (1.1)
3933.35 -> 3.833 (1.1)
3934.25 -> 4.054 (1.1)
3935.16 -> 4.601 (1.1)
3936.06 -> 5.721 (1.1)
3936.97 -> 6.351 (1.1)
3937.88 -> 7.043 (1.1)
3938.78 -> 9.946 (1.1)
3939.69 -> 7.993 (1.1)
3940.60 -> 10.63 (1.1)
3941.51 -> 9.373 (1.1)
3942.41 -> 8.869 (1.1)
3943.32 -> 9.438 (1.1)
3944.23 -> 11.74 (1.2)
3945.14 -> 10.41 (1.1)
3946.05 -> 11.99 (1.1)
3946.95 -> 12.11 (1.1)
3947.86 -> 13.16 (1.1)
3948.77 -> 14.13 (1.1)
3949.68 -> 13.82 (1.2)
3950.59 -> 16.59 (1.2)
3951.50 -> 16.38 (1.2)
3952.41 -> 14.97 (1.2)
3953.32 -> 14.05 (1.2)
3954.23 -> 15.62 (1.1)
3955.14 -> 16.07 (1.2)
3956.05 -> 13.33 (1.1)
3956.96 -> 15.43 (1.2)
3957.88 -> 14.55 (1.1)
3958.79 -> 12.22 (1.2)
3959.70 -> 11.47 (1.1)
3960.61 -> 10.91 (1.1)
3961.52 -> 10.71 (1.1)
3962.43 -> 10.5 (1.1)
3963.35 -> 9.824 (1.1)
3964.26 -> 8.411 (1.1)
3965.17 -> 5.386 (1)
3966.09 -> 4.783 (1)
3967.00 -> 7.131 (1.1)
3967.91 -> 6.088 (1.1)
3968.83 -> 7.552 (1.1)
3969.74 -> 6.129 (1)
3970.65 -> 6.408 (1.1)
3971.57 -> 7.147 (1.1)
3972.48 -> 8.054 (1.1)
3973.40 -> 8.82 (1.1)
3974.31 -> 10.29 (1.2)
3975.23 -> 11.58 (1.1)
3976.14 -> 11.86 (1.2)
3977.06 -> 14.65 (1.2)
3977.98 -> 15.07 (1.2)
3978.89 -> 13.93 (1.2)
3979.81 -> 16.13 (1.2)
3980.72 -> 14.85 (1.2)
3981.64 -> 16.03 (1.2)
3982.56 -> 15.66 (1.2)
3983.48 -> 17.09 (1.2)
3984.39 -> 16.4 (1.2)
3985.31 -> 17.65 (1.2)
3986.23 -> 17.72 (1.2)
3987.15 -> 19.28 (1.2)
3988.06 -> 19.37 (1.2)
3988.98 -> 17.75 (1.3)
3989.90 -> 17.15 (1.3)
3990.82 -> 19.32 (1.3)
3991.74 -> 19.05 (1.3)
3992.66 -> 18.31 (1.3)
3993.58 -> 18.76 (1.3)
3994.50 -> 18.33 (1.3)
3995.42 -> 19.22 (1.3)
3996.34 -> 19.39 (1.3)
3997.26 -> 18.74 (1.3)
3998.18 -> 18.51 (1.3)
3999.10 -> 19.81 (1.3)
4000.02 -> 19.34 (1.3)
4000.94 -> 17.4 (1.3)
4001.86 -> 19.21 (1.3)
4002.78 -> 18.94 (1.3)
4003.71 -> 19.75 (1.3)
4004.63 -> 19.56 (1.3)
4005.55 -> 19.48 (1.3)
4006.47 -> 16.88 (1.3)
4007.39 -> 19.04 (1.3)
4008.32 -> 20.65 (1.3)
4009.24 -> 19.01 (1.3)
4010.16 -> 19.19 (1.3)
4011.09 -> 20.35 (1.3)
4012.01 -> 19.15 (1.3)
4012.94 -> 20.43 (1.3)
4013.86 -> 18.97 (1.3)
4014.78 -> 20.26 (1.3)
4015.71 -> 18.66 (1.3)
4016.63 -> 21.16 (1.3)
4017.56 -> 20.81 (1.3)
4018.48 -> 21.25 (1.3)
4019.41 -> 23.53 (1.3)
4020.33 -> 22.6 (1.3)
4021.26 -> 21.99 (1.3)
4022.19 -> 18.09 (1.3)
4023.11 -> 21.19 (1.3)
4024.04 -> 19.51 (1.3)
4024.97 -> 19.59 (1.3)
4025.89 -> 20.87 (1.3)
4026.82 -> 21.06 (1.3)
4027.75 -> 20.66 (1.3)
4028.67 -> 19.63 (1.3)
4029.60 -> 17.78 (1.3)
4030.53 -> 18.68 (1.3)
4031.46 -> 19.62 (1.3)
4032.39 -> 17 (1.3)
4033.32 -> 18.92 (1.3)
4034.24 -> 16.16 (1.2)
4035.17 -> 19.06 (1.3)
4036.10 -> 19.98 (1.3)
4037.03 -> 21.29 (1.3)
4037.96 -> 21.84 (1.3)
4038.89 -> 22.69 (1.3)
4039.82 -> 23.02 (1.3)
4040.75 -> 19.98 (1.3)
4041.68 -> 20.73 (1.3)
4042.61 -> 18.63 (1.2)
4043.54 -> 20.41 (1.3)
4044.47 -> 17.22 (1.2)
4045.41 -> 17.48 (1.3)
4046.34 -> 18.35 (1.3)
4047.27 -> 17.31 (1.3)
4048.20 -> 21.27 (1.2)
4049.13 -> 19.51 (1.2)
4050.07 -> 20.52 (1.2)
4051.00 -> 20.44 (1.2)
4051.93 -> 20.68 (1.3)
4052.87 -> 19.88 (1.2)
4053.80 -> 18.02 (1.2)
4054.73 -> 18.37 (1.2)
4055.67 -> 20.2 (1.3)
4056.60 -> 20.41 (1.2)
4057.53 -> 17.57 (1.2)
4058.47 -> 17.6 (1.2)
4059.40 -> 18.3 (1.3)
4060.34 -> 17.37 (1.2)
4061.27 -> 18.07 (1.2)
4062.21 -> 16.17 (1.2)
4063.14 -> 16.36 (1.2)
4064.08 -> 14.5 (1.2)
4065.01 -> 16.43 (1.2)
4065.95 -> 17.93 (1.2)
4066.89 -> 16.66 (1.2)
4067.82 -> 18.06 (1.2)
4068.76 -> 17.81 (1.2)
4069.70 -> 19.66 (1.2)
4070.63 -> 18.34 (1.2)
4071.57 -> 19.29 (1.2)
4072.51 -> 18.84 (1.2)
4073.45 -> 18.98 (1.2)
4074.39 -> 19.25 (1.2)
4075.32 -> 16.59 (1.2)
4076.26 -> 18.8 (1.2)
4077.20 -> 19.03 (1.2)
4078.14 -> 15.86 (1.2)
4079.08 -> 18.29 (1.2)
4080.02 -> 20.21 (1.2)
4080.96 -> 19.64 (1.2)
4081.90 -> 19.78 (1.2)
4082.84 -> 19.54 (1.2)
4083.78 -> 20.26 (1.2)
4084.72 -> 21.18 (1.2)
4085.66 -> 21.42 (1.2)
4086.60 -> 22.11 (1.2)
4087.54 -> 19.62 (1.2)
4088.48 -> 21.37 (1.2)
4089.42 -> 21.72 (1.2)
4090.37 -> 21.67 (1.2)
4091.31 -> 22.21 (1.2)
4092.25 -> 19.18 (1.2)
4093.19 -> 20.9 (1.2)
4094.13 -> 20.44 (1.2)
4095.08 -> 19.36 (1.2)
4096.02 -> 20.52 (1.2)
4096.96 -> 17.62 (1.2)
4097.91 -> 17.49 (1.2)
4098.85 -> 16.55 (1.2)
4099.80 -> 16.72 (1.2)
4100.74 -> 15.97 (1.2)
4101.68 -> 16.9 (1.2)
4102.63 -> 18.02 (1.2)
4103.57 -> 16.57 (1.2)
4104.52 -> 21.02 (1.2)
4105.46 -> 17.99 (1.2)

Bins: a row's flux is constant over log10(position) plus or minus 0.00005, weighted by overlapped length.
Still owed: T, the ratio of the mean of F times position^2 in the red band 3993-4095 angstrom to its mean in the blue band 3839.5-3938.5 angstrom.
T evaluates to 2.02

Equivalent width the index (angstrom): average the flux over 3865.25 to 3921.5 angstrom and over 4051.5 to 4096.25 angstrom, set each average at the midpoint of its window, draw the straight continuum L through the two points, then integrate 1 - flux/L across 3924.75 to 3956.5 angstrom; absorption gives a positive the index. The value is 8.3 angstrom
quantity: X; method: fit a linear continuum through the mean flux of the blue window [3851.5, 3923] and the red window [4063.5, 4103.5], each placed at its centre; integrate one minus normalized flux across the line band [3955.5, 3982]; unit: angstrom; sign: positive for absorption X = 6.8 angstrom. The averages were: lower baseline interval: 11.2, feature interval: 10.7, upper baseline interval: 18.9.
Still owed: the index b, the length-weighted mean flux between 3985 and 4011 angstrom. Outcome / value 18.8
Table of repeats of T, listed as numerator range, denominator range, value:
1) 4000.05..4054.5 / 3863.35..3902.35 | 2.01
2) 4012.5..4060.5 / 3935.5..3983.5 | 1.83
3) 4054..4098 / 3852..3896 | 2.11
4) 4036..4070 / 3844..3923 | 1.85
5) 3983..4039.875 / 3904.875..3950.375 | 1.87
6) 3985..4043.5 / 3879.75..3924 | 1.68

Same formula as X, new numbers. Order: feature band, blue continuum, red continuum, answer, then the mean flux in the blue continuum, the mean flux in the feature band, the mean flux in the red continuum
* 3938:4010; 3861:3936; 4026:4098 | 3.30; 10.8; 14.1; 19.2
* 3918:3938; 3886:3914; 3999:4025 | 7.54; 12.5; 8.82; 19.9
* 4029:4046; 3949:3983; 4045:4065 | -2.32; 11.7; 19.5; 18.5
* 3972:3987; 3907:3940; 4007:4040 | 1.67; 10.6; 14.2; 20.1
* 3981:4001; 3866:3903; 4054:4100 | -3.87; 10.7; 18.2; 18.9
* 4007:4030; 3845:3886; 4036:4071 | -4.10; 9.57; 20.2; 18.9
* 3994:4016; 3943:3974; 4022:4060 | -4.72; 11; 19.2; 19.5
